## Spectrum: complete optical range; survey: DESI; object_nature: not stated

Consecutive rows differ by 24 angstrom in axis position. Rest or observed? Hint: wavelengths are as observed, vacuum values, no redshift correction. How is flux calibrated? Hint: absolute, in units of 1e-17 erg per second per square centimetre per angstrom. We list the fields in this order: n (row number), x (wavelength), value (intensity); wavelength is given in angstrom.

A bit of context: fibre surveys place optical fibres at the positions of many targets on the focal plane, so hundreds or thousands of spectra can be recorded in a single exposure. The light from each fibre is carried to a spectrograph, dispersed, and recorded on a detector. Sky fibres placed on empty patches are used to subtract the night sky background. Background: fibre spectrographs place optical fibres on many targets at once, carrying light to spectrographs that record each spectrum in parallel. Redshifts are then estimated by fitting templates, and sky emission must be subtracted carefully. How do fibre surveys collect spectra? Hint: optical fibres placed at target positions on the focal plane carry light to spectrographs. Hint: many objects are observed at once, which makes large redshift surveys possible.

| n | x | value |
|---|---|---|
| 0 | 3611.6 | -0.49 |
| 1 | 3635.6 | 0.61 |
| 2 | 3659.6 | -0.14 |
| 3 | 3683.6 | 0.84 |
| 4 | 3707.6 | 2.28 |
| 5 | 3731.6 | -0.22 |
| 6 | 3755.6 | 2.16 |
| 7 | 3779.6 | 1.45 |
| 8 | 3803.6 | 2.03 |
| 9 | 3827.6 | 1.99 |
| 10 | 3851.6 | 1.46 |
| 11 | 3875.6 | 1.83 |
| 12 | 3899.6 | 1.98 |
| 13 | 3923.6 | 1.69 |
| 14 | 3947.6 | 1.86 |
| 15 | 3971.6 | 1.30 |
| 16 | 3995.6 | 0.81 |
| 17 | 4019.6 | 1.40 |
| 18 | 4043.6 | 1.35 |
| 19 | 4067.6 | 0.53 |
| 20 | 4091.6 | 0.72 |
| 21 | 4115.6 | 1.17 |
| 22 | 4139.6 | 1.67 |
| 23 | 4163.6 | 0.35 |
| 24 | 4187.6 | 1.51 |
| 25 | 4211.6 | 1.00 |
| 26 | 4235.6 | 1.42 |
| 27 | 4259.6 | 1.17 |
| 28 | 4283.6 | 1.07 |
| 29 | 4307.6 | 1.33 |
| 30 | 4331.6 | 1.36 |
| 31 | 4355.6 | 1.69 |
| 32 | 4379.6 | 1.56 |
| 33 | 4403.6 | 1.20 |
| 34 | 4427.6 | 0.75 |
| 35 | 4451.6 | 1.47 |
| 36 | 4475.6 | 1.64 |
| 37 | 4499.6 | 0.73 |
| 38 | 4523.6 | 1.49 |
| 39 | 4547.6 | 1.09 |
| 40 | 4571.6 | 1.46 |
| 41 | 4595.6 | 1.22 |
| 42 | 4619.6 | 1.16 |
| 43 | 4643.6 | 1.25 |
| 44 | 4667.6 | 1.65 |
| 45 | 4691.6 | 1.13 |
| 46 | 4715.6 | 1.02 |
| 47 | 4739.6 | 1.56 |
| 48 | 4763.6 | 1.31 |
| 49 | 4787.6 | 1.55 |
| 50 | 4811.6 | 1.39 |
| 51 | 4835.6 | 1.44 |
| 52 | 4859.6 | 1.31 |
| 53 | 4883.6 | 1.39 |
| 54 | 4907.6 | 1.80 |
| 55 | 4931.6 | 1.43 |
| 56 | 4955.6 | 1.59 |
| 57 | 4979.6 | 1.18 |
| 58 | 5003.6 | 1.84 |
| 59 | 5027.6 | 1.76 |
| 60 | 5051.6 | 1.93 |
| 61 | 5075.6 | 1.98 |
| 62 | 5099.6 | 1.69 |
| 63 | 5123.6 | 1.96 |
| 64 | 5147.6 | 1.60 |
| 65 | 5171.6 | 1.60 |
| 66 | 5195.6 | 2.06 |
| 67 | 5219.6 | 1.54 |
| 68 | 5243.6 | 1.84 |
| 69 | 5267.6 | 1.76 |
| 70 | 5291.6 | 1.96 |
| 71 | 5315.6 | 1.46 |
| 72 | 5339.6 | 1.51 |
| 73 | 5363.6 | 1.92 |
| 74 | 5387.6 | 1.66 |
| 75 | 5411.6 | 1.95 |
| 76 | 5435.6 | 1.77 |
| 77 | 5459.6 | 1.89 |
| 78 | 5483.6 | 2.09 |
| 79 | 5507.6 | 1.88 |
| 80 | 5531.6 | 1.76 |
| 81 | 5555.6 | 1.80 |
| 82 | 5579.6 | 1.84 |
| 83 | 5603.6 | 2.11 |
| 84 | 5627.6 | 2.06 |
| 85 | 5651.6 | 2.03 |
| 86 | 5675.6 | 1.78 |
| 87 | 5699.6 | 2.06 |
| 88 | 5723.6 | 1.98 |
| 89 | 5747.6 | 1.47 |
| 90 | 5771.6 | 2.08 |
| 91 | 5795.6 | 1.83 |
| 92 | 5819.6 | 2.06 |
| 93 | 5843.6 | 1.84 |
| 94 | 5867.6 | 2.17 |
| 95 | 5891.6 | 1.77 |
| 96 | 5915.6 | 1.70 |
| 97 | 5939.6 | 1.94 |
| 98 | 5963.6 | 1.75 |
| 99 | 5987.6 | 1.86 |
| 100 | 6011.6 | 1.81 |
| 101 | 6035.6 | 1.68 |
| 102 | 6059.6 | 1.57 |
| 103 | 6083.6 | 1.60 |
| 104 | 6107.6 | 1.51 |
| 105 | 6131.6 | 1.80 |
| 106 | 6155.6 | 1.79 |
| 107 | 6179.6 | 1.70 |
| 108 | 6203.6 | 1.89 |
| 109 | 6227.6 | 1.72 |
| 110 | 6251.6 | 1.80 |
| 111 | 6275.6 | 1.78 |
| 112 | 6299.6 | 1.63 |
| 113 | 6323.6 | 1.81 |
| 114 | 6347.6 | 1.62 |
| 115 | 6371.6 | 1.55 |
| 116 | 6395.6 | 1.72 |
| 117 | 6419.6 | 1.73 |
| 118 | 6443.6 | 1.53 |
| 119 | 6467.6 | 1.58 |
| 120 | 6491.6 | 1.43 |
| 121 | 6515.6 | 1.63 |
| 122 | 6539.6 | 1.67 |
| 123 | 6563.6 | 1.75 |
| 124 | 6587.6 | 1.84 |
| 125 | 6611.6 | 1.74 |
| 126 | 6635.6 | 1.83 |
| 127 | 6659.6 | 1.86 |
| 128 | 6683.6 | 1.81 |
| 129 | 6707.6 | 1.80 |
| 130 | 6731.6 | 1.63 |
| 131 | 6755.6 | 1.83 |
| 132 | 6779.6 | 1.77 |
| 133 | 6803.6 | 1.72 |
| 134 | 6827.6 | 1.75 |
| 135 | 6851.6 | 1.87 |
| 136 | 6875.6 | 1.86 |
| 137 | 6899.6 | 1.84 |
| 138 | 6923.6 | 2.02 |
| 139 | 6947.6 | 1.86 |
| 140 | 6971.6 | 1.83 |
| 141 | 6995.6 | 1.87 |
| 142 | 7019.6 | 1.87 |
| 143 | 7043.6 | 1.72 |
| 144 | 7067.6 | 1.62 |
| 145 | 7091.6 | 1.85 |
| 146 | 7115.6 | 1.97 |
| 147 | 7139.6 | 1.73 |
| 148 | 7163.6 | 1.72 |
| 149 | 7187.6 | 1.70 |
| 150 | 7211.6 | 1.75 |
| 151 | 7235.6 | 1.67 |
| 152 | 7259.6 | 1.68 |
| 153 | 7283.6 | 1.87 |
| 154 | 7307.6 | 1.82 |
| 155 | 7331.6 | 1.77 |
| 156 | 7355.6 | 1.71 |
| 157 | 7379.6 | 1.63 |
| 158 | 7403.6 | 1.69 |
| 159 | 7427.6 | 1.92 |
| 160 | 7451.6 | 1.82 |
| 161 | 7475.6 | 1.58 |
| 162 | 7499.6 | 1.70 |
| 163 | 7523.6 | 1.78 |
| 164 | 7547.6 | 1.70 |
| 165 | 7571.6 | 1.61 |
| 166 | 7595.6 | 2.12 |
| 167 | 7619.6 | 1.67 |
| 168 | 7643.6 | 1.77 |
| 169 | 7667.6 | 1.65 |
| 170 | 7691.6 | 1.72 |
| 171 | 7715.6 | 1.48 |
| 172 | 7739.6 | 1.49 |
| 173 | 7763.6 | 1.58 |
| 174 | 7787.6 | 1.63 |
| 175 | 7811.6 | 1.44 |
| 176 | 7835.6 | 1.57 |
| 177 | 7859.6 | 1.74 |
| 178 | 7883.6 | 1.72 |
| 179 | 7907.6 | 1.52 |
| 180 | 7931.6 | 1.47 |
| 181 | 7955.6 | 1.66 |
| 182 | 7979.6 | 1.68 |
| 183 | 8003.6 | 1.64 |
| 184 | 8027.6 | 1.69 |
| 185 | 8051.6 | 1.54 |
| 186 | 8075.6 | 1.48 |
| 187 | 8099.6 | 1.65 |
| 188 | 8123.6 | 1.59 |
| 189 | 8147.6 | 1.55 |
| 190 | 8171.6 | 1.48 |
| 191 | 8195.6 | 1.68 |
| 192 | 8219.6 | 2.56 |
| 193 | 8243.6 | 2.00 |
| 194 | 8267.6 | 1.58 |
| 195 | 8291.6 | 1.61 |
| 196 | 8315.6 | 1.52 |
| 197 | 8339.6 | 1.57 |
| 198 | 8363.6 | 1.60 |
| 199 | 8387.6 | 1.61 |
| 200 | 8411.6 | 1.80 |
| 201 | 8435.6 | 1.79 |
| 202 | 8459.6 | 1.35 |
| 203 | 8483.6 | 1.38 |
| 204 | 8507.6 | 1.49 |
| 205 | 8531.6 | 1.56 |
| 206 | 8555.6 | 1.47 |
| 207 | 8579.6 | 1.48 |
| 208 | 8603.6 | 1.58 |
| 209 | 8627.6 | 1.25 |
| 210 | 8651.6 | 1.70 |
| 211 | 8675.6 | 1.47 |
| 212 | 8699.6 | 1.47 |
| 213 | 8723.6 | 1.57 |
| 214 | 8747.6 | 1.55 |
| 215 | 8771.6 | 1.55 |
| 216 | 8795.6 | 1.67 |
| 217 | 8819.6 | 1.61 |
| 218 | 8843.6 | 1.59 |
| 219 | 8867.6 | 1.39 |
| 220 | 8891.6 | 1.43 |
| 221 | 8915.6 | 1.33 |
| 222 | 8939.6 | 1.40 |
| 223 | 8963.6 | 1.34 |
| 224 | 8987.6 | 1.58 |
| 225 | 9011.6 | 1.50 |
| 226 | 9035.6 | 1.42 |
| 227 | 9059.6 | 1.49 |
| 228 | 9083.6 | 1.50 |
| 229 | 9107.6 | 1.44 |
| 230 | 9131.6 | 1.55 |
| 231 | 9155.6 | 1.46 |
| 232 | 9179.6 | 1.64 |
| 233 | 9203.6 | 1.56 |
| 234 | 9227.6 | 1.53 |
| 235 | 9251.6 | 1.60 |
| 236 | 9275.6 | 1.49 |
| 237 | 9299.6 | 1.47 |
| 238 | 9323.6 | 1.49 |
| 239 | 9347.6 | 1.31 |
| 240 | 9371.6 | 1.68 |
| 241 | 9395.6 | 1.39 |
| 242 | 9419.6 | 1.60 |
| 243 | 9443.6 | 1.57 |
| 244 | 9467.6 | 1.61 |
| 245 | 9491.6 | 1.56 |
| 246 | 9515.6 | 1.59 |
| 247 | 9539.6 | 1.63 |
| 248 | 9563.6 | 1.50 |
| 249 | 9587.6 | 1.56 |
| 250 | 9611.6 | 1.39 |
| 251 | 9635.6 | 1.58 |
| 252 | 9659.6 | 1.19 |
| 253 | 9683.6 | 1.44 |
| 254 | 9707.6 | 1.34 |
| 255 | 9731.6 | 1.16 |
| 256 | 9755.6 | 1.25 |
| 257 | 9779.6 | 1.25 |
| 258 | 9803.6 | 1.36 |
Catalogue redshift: 0.25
